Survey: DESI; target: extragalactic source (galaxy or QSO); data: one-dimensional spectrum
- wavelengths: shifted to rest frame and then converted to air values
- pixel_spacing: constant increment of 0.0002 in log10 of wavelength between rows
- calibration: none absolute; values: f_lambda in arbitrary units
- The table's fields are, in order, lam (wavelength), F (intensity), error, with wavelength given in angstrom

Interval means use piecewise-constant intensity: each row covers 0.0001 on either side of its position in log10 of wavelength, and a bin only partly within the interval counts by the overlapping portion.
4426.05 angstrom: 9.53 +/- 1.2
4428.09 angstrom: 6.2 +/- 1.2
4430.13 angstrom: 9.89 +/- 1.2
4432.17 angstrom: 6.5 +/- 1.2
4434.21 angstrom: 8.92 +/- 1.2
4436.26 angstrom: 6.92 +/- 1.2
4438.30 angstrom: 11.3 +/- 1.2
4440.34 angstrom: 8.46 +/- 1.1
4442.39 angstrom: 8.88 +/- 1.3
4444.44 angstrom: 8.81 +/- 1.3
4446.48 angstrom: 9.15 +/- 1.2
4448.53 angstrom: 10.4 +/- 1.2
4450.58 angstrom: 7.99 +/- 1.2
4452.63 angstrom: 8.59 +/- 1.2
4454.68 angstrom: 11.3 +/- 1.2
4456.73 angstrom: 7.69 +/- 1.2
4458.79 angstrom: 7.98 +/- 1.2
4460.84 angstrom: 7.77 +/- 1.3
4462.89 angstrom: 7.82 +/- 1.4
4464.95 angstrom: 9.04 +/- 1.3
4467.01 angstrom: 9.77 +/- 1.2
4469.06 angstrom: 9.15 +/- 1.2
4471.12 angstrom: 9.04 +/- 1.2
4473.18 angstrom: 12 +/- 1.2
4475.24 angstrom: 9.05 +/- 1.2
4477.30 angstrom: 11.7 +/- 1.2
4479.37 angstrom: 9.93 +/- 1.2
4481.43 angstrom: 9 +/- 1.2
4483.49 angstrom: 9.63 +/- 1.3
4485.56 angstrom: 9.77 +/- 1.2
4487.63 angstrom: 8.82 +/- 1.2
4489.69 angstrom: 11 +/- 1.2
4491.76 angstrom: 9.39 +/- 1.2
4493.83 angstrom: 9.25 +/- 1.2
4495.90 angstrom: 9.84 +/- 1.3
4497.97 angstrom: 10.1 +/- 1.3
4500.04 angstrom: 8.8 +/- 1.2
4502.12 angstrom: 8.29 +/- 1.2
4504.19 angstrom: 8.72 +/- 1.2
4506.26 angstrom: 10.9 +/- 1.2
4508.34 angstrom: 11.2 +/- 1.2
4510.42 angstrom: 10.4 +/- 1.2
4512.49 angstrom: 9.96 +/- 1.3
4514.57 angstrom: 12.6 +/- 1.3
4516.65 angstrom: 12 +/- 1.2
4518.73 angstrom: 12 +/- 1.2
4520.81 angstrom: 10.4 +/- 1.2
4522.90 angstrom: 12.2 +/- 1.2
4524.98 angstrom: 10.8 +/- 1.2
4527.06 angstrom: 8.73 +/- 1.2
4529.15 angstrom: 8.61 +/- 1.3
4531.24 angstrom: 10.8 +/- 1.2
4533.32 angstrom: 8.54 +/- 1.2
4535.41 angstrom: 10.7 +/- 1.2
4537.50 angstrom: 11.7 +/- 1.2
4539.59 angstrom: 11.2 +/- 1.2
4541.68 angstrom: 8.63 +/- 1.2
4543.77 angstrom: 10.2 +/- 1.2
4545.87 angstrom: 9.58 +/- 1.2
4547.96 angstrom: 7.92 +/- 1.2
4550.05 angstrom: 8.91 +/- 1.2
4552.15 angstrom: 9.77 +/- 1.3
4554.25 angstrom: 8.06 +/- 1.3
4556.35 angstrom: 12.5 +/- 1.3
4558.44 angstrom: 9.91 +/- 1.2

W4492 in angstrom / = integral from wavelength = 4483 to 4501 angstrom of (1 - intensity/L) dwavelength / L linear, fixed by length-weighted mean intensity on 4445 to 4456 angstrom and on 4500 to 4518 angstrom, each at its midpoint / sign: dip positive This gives 0.9 angstrom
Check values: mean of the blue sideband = 9.42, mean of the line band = 9.62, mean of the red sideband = 10.4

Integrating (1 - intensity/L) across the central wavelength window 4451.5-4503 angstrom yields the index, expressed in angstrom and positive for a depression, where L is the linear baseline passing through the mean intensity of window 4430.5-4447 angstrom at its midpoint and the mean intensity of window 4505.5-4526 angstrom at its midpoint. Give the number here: 2.8 angstrom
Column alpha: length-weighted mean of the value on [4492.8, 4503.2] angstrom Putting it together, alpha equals 9.25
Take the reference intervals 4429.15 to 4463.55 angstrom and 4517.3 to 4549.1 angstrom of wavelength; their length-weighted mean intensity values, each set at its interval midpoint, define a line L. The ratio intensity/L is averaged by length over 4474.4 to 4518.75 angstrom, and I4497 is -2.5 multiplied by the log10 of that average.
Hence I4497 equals -0.06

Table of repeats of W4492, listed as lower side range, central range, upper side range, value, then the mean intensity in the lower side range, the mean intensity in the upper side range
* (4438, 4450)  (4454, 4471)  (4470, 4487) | 1.6 angstrom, 9.34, 9.98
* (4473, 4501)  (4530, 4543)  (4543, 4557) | -1.0 angstrom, 9.81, 9.46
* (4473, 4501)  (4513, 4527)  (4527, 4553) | -2.4 angstrom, 9.81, 9.67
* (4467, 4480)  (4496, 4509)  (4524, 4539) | 0.6 angstrom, 10.1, 10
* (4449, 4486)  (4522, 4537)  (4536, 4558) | -0.5 angstrom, 9.3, 9.87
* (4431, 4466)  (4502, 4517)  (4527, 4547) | -1.6 angstrom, 8.68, 9.91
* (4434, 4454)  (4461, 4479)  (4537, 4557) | -0.9 angstrom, 8.98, 9.74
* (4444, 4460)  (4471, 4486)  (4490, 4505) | -1.5 angstrom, 8.98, 9.29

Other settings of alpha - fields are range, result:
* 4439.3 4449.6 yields 9.14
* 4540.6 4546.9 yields 9.47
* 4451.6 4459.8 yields 8.89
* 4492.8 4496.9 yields 9.54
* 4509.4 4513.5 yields 10.2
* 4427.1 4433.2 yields 7.54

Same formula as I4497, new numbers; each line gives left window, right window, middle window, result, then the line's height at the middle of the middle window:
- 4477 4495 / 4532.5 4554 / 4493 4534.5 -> -0.055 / 9.71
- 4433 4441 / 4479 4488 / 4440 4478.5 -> -0.007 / 9.14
